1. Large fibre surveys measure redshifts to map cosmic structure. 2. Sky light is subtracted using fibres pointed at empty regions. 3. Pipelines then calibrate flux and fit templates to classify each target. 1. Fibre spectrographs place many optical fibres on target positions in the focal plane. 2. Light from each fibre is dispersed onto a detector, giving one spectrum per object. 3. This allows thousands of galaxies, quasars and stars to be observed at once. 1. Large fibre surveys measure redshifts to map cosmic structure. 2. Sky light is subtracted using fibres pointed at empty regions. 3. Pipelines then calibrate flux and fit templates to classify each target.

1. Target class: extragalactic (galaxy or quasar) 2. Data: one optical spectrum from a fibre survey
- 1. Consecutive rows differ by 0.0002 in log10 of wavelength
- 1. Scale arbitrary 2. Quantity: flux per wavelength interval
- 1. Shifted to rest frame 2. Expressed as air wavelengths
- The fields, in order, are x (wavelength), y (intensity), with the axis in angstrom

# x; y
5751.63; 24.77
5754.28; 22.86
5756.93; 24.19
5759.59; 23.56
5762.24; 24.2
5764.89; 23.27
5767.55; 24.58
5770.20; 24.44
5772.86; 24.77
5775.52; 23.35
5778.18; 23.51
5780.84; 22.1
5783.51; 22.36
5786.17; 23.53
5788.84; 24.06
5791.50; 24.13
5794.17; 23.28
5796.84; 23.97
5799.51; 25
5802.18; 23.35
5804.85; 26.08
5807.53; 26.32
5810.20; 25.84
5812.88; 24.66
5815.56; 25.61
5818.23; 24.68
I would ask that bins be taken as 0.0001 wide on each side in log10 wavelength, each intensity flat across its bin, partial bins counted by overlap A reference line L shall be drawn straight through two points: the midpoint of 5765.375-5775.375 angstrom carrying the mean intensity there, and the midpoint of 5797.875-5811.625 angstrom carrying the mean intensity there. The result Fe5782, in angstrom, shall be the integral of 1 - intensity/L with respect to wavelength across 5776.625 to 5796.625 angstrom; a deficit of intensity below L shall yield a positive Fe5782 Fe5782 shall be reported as 1.2 angstrom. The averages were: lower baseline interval 24.3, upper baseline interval 25.3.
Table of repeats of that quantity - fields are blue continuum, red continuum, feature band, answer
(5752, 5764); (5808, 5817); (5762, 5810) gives 1.1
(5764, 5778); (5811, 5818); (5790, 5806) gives 0.3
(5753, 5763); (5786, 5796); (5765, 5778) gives -0.2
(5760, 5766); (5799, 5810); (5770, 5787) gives 0.7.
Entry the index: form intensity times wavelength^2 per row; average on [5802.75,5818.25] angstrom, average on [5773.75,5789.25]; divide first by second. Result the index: 1.11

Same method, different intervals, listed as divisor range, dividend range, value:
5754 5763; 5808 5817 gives 1.09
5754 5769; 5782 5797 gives 0.99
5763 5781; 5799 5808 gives 1.06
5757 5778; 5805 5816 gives 1.08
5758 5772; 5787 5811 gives 1.04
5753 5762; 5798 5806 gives 1.07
